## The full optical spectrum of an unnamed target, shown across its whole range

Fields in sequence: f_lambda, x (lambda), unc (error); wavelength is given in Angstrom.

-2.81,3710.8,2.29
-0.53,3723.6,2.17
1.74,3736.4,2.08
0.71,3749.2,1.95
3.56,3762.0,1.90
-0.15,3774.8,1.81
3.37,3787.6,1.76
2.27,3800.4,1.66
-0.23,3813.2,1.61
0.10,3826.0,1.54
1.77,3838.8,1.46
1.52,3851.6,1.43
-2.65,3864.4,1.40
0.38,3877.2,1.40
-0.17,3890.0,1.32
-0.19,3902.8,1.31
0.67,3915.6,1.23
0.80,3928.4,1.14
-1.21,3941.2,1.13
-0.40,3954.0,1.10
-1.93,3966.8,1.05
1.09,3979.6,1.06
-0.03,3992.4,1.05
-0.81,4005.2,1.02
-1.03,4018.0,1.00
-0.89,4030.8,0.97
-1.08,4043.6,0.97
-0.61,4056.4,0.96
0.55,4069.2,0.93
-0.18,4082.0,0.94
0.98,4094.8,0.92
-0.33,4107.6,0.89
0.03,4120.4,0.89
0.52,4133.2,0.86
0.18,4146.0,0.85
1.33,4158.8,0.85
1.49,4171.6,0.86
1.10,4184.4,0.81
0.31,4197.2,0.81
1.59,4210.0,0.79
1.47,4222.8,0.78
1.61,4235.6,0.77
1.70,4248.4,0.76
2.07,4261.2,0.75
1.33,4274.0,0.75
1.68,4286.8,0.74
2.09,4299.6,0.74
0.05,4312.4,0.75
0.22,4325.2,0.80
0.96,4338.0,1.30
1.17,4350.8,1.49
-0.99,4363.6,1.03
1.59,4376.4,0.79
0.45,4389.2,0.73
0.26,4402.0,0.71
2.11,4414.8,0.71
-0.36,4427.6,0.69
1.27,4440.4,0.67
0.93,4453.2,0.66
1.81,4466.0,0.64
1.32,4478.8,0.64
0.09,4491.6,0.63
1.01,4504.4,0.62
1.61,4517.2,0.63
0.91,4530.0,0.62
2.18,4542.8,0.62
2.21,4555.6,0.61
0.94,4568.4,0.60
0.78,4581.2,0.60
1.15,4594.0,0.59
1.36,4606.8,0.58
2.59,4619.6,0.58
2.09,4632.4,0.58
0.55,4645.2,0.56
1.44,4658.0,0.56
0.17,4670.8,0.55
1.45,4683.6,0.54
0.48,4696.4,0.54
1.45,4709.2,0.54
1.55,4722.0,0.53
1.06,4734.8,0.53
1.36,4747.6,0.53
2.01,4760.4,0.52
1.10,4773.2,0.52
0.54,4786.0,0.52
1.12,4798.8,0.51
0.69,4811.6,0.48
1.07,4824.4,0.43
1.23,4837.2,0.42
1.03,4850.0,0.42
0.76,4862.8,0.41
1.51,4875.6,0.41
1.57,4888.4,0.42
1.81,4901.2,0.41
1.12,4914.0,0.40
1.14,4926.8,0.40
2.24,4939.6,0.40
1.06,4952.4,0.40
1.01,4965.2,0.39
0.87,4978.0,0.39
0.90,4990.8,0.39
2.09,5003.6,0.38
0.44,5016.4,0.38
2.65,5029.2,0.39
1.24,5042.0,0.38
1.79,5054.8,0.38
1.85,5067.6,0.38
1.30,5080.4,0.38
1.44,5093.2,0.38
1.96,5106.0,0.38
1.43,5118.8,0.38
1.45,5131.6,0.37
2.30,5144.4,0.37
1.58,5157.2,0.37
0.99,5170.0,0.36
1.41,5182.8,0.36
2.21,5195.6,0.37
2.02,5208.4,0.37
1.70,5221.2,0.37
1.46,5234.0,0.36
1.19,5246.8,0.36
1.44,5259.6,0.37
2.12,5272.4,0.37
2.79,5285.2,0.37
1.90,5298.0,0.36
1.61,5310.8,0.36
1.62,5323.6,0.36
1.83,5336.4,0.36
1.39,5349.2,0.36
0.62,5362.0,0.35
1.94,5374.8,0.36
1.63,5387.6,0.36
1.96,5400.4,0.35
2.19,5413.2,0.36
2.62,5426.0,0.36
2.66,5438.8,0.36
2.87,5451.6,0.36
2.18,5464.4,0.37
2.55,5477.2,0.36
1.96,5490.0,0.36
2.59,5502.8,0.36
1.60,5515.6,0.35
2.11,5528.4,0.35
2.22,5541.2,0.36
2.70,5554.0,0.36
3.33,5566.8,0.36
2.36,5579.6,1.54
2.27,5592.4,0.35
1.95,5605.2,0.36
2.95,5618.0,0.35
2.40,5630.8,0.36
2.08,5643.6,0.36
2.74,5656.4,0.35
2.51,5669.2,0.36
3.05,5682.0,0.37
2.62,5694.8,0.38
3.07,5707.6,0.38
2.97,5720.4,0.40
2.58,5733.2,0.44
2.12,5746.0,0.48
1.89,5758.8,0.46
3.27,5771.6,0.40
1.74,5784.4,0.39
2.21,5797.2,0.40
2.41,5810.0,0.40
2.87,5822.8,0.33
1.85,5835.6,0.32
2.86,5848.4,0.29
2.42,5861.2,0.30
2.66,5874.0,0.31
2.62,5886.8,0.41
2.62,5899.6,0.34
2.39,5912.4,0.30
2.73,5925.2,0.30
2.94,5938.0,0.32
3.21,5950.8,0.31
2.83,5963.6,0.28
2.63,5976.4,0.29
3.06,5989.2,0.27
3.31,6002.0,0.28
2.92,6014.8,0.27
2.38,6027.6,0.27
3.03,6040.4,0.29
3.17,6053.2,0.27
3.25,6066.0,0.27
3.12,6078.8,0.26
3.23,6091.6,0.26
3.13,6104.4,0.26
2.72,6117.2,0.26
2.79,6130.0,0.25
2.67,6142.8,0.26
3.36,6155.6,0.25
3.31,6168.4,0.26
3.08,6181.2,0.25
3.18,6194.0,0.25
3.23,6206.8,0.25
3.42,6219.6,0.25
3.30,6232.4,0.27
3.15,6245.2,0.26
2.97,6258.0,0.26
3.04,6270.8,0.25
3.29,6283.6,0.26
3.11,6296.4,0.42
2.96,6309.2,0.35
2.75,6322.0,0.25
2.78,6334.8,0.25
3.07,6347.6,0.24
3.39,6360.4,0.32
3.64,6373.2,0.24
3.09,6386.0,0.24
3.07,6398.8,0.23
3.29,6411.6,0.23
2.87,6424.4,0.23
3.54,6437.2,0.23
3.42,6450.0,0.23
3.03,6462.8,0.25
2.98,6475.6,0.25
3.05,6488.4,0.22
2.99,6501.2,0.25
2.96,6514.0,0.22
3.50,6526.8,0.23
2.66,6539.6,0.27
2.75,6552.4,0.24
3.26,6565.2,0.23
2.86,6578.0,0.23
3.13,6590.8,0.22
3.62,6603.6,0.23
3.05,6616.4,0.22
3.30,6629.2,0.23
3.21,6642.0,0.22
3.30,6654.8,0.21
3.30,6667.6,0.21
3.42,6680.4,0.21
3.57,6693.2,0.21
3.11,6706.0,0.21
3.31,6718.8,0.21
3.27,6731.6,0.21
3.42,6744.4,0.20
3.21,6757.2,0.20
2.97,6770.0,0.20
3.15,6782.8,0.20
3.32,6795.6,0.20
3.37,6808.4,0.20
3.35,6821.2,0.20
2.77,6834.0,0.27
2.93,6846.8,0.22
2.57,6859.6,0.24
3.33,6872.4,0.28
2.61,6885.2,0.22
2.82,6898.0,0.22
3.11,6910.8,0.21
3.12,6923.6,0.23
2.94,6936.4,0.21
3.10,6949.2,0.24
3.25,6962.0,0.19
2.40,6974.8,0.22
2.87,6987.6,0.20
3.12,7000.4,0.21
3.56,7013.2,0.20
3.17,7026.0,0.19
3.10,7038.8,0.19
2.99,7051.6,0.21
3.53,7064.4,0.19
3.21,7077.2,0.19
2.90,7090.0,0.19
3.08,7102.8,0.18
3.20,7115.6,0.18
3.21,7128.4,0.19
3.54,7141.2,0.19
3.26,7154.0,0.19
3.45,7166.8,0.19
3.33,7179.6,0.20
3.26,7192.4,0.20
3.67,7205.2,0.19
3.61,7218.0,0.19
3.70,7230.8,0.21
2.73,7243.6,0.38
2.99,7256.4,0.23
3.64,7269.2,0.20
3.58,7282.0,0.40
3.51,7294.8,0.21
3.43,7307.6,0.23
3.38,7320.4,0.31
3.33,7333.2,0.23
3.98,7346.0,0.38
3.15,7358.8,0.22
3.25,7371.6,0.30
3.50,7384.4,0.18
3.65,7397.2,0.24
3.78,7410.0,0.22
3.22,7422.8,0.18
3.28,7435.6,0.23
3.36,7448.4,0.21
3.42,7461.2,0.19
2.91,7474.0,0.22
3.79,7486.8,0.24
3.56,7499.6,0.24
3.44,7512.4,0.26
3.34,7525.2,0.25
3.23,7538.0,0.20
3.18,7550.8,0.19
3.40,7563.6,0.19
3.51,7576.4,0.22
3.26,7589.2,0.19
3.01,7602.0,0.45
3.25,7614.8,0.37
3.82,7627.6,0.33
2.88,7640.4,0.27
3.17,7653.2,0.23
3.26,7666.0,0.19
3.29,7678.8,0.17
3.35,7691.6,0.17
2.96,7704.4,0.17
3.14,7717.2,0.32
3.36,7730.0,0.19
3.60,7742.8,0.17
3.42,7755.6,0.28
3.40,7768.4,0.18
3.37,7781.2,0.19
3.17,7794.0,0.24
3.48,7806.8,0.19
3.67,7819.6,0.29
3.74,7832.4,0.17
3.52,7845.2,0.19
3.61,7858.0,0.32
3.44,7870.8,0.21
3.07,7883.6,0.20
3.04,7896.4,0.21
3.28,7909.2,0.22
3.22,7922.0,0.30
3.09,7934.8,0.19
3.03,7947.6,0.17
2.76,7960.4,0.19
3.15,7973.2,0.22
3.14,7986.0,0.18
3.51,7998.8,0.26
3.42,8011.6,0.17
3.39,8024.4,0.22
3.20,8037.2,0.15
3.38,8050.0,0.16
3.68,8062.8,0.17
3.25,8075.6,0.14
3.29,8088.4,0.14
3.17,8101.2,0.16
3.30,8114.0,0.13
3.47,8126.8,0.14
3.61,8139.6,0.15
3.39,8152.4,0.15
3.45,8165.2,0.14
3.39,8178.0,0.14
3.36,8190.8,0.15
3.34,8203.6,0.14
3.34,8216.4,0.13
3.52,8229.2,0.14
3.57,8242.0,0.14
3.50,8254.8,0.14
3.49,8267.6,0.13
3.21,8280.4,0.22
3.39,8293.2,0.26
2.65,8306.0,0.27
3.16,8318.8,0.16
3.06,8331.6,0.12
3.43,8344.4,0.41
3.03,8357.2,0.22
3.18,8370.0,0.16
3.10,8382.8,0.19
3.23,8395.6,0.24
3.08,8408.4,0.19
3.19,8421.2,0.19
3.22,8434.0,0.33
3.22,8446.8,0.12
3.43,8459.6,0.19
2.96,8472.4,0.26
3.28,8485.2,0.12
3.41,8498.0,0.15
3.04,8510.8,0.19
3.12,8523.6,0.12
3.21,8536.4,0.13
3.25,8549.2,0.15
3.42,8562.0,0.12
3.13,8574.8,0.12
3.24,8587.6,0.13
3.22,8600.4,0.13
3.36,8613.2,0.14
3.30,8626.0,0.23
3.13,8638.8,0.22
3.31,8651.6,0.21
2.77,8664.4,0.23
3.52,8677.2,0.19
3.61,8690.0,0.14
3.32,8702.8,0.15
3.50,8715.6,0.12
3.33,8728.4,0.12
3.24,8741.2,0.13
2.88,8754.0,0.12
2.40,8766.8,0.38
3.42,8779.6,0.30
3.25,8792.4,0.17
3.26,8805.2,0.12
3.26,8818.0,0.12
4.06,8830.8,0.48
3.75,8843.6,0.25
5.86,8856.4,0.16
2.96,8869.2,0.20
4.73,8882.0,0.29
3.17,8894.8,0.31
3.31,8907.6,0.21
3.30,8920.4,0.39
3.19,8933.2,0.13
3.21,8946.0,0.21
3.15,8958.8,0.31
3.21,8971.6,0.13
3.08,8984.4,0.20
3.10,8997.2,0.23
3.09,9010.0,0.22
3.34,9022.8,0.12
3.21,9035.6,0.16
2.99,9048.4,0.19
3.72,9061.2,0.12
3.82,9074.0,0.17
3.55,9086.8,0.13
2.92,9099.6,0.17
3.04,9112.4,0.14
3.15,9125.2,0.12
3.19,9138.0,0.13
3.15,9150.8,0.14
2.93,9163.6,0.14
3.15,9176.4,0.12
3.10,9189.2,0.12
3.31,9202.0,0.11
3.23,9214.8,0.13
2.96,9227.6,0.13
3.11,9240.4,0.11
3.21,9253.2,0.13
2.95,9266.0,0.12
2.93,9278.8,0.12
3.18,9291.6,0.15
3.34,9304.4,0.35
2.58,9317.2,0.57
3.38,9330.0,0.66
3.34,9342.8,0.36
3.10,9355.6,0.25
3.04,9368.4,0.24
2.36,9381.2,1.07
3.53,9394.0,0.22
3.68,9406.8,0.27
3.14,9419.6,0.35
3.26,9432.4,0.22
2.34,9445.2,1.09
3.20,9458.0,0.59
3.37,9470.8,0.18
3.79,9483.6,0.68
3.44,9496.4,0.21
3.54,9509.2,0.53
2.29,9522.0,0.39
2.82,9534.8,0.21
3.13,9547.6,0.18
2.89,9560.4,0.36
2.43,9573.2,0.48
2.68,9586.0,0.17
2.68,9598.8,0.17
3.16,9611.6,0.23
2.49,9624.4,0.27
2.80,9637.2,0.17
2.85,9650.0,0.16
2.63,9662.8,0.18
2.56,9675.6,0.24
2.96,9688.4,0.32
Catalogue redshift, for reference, 0.349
